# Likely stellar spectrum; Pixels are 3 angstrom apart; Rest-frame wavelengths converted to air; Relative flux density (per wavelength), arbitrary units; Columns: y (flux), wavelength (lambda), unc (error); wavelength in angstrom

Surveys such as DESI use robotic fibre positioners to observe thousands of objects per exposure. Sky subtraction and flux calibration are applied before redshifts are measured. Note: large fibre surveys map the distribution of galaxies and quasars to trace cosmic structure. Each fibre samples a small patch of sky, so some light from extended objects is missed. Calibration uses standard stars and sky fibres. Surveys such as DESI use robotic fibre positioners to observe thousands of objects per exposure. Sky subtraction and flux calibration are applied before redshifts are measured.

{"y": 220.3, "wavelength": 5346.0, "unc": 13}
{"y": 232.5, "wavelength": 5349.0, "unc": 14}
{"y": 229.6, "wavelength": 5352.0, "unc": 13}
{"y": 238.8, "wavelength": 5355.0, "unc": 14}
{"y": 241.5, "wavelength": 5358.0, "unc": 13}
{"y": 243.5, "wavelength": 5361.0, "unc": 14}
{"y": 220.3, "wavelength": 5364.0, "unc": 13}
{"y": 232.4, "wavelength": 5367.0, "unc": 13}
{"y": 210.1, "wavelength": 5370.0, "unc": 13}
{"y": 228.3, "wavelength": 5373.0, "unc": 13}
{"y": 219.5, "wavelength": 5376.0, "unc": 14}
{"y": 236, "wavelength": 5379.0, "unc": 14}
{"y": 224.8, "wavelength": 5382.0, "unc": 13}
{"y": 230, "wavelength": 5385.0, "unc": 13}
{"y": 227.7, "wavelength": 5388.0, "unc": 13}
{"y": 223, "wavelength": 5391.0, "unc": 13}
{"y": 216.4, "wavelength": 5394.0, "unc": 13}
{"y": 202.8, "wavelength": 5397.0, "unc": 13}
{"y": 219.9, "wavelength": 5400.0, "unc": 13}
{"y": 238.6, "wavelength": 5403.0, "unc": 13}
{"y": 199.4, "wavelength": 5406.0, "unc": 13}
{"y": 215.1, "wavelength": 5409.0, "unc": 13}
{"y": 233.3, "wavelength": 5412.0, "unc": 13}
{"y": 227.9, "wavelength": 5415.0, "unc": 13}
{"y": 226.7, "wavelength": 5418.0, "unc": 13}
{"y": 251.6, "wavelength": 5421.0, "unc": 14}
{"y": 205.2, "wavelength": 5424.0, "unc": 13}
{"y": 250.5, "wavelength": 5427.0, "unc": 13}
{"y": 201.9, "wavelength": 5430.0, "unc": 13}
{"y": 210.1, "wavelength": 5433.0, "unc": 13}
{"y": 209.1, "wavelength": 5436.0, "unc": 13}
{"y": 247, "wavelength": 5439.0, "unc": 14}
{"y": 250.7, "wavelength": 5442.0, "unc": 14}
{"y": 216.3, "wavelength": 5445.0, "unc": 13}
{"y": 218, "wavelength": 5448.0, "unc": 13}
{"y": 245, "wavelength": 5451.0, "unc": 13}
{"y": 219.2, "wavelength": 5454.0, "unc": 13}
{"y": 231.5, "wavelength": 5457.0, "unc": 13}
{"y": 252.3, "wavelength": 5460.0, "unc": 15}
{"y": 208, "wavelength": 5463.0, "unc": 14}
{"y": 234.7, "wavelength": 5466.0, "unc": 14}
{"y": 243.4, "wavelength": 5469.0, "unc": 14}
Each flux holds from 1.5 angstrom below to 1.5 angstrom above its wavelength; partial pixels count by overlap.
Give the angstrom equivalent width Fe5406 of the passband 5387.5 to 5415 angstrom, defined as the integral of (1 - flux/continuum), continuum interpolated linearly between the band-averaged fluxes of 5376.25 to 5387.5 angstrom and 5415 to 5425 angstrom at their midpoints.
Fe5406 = 1.10 angstrom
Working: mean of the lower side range 229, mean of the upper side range 229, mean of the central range 220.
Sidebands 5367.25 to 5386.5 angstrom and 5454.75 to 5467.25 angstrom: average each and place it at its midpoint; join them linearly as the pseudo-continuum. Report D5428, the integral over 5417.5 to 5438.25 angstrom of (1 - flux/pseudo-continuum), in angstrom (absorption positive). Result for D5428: 0.5 angstrom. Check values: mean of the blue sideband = 225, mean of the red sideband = 231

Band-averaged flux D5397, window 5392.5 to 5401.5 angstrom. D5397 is 213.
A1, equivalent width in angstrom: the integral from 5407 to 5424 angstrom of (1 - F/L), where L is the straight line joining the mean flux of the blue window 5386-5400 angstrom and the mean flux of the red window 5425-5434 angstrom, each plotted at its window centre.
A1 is -0.6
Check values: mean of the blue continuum 218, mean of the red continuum 221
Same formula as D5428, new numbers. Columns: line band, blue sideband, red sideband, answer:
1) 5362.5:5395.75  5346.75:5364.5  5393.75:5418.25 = 0.5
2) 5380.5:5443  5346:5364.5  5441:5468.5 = 2.1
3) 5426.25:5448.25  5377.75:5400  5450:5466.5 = 0.3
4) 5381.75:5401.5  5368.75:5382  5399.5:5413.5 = 0.2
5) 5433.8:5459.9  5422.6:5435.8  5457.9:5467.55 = -0.7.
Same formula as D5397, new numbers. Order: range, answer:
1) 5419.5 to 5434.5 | 224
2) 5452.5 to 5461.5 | 234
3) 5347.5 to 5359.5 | 236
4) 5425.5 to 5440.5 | 224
